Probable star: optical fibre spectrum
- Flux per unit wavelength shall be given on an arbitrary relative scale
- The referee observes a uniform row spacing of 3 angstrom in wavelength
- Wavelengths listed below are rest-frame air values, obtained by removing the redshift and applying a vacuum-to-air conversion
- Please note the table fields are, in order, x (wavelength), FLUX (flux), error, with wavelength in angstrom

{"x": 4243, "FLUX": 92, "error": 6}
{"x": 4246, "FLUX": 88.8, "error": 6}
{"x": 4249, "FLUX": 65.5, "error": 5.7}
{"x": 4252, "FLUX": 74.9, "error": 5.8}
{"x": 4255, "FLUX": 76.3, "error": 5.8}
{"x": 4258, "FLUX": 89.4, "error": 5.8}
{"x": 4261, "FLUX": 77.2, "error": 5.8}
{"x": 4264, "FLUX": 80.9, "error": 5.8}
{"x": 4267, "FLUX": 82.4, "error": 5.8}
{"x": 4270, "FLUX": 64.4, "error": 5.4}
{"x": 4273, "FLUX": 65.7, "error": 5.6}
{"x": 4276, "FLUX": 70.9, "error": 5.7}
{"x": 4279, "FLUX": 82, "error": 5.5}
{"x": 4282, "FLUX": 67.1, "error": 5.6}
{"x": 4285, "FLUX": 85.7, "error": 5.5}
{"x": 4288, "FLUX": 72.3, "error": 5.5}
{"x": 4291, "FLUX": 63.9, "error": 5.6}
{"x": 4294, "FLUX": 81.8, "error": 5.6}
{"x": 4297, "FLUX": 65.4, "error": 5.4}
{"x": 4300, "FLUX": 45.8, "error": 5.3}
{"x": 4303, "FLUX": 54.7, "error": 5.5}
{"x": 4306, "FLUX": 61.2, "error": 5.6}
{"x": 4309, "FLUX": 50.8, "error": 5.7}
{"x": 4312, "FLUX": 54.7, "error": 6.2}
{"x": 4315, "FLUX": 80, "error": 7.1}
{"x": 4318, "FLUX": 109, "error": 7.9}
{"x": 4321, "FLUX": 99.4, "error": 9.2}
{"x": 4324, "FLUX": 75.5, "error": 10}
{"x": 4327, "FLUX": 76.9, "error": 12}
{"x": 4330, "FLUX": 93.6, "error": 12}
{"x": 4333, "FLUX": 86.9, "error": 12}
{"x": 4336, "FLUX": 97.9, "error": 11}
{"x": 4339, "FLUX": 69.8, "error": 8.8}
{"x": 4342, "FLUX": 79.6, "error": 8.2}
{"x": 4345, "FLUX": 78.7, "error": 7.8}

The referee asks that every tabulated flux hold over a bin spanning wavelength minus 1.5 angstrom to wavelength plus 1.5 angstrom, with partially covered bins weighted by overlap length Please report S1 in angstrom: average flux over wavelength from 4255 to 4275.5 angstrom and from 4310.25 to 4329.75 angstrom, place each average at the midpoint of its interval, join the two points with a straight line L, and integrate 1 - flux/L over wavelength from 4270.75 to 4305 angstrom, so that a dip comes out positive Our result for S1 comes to 4.5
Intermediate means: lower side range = 76.4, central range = 68.5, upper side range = 82.9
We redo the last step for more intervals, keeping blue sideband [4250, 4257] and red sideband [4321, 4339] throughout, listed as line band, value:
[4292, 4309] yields 4.4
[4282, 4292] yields 0.8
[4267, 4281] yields 1.2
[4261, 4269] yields -0.2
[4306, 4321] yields 1.6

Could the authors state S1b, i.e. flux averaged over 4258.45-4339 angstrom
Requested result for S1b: 74.9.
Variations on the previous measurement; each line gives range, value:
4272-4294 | 73.3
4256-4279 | 76.3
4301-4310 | 55.3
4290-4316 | 61.7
